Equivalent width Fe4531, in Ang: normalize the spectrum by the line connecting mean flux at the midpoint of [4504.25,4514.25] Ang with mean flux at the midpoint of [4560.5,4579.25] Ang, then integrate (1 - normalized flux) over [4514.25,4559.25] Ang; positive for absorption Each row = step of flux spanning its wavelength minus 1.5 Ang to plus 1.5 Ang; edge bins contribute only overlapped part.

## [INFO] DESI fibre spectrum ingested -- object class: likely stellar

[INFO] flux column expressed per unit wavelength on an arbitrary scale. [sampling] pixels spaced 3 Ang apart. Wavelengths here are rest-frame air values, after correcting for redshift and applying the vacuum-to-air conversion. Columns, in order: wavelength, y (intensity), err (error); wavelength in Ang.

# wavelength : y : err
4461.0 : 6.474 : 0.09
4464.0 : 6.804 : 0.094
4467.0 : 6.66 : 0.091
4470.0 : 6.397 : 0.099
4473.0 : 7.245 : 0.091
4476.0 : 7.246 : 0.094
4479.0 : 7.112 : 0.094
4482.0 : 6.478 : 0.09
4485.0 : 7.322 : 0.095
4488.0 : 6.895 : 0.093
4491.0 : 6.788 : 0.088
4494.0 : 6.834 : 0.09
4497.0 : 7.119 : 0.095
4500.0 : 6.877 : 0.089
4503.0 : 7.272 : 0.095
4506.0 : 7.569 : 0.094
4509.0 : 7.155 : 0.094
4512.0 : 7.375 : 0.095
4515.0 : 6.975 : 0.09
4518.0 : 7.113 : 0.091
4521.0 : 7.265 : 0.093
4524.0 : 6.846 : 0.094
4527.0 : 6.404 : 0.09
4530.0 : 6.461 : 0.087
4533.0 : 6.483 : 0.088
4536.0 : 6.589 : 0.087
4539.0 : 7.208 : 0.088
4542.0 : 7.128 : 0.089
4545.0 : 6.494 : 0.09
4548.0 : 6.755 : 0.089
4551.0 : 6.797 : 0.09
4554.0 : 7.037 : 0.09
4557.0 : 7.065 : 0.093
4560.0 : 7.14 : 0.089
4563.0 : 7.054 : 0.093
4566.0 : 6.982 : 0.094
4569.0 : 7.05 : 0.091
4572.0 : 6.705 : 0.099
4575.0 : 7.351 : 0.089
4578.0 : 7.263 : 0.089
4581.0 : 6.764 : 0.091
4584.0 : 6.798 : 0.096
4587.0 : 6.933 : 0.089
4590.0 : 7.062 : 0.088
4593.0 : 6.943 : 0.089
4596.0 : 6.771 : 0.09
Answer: 2.30 Ang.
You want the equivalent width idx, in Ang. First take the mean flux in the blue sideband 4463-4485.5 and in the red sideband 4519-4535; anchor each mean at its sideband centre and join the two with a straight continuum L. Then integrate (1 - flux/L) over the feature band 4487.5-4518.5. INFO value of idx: -1.40 Ang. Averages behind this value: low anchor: 6.89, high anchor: 6.7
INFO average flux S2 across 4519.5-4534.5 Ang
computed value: 6.69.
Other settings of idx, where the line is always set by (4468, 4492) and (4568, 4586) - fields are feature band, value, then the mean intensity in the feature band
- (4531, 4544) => 0.26 Ang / 6.82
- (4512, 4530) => 0.09 Ang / 6.92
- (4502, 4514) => -0.66 Ang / 7.33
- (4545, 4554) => 0.26 Ang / 6.77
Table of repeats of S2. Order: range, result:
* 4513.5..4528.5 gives 6.92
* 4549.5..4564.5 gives 7.02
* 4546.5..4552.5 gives 6.78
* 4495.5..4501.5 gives 7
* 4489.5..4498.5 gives 6.91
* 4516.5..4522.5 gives 7.19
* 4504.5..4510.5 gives 7.36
